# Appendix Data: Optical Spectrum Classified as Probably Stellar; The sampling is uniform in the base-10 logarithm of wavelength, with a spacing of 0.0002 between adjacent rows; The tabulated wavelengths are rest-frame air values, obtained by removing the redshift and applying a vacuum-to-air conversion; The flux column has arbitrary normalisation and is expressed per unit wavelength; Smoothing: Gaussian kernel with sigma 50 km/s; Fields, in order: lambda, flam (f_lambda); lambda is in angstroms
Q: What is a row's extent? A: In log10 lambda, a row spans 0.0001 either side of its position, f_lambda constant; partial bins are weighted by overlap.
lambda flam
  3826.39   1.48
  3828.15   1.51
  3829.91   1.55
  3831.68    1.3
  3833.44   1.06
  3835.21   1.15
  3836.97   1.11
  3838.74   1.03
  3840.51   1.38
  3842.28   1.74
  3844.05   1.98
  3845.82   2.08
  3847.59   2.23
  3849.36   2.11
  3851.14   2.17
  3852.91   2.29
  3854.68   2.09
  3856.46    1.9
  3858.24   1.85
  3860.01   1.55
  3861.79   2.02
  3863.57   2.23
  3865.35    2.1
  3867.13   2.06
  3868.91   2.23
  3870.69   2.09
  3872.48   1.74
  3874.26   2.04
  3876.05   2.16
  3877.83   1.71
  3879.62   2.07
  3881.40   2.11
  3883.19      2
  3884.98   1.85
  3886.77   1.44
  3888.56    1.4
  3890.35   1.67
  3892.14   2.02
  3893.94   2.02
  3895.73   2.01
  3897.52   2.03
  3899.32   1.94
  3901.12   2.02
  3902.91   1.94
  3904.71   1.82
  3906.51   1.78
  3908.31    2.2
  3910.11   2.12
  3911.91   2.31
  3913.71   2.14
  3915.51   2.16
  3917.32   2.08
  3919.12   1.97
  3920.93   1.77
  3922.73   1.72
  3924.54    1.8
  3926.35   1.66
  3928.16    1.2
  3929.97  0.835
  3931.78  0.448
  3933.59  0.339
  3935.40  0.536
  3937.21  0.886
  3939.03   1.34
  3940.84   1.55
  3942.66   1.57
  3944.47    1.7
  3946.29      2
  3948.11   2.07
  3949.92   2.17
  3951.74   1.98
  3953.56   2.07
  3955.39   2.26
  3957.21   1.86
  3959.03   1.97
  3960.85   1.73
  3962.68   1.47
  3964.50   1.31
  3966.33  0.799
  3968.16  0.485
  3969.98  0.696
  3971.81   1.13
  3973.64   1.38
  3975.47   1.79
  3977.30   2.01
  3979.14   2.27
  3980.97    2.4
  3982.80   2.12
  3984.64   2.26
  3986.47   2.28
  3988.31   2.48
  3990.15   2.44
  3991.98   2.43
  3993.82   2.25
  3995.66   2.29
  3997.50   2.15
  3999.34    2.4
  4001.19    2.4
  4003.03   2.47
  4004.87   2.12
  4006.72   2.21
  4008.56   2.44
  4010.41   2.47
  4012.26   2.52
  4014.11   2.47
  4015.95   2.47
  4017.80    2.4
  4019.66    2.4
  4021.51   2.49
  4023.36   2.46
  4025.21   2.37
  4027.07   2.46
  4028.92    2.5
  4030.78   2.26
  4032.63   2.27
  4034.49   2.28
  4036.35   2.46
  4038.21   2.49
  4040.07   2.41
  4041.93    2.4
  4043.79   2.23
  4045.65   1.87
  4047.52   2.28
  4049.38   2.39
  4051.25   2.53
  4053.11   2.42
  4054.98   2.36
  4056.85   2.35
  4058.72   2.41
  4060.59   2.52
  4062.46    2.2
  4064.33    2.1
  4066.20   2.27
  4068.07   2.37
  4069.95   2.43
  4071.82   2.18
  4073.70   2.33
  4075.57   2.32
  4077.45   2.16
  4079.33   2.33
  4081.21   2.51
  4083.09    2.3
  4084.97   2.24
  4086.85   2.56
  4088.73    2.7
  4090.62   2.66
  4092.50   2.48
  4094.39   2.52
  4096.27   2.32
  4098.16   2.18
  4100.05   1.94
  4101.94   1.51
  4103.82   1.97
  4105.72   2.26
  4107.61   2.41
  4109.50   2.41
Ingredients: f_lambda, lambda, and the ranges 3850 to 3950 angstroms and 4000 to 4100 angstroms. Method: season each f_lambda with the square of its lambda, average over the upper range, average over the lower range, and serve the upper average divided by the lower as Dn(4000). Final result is 1.42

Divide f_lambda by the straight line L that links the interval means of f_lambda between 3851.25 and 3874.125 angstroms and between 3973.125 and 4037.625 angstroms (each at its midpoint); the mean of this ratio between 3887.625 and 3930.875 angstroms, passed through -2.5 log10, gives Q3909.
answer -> 0.14 mag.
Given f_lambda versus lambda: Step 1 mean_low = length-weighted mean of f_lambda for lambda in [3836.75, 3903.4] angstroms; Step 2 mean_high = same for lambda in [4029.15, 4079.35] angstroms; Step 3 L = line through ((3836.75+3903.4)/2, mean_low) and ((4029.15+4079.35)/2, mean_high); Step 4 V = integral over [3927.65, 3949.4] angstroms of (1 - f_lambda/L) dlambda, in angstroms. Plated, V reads 8.89 angstroms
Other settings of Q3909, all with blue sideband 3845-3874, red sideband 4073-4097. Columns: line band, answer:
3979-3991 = -0.03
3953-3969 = 0.39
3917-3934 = 0.48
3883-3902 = 0.14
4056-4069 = 0.03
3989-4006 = -0.03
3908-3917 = -0.02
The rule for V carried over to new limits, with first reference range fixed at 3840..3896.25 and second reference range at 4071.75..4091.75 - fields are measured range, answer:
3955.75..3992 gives 6.99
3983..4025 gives -2.55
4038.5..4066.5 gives 0.21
